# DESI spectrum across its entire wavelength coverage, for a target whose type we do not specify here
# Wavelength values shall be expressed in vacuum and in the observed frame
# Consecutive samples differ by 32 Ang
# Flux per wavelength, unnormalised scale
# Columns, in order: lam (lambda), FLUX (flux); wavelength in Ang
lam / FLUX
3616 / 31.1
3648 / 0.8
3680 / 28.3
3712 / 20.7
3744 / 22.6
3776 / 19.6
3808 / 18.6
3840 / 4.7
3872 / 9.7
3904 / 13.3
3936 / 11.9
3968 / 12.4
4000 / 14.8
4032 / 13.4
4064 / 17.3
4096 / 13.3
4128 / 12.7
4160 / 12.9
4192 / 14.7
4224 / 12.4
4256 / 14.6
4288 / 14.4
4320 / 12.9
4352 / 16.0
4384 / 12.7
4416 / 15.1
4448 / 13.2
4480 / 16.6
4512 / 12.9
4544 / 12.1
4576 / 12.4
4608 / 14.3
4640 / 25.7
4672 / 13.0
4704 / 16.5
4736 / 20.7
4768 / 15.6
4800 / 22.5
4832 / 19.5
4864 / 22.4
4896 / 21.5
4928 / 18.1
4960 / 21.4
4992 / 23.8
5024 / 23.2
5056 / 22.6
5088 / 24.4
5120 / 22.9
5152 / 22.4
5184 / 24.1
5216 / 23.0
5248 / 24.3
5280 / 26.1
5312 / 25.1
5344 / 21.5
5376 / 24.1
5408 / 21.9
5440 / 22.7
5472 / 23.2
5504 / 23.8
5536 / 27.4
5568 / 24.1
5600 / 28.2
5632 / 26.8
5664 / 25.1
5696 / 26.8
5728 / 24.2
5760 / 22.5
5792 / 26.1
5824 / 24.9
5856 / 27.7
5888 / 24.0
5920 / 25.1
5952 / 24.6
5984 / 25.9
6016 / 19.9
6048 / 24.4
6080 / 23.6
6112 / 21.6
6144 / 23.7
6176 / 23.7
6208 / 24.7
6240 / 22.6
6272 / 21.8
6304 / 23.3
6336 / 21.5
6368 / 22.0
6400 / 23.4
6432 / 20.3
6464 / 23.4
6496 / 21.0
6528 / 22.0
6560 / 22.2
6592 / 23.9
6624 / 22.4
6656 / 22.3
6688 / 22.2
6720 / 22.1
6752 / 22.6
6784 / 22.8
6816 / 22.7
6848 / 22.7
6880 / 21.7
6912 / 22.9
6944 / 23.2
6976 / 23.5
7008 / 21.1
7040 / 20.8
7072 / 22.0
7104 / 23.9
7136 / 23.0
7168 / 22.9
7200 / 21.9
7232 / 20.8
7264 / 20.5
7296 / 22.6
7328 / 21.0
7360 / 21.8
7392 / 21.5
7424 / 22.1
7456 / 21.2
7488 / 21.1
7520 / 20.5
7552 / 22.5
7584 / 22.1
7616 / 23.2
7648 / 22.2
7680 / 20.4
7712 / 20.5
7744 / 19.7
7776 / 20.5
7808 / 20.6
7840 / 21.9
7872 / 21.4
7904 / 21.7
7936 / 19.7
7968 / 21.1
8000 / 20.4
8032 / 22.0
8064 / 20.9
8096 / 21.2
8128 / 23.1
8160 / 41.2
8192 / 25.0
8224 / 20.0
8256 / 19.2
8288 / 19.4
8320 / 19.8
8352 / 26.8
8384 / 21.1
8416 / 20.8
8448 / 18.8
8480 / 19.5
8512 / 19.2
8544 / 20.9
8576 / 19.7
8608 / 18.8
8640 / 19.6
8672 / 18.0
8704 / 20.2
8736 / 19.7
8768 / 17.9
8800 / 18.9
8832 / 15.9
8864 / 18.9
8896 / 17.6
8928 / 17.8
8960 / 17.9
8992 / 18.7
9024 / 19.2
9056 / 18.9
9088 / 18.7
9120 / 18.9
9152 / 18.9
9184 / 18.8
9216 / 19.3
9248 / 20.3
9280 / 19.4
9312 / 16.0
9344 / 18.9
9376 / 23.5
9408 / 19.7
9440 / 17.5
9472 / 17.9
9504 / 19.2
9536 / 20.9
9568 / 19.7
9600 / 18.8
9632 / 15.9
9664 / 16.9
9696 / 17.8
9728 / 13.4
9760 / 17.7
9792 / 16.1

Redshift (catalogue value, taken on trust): 0.24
